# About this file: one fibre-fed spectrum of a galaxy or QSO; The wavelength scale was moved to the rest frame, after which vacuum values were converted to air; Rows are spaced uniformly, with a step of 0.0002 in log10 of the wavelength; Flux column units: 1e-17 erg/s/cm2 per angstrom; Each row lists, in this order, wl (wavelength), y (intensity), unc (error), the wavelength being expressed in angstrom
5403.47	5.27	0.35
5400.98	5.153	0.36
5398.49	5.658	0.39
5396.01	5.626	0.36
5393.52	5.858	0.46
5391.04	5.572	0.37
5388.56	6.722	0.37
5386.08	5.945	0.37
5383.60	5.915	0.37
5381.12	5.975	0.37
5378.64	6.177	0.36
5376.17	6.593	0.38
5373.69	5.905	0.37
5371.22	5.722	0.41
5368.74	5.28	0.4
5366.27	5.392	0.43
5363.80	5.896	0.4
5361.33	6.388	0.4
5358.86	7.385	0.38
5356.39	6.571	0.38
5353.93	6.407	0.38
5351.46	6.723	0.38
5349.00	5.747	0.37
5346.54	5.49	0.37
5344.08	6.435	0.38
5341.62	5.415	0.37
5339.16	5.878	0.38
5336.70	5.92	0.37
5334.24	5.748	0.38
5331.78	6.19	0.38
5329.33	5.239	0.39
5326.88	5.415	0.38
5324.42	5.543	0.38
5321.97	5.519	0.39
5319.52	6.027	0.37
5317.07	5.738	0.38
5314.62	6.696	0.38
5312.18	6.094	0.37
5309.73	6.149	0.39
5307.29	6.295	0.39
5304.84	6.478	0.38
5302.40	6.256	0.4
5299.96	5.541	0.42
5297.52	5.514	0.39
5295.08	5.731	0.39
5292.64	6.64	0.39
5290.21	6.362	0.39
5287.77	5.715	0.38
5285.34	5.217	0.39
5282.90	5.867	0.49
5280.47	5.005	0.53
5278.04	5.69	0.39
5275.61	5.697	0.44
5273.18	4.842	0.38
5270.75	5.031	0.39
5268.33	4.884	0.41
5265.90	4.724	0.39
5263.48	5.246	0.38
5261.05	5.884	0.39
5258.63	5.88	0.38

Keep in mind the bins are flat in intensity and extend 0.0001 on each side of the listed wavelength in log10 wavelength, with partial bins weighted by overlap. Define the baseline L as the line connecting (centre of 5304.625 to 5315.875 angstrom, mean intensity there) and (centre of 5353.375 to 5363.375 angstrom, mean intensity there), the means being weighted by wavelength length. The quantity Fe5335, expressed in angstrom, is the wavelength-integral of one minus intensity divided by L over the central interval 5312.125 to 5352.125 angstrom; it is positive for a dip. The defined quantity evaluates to 3.8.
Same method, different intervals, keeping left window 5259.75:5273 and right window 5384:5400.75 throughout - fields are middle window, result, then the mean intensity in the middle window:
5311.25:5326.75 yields -1.3 angstrom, 5.9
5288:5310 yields -3.2 angstrom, 6.09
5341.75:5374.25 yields -2.5 angstrom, 6.08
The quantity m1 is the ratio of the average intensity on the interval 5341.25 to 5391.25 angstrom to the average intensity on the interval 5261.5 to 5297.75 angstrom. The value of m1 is 1.1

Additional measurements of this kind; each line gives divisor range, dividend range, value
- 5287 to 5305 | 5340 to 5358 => 1.02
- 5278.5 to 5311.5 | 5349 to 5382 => 1.05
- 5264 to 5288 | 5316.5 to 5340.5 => 1.09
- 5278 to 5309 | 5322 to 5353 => 0.99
